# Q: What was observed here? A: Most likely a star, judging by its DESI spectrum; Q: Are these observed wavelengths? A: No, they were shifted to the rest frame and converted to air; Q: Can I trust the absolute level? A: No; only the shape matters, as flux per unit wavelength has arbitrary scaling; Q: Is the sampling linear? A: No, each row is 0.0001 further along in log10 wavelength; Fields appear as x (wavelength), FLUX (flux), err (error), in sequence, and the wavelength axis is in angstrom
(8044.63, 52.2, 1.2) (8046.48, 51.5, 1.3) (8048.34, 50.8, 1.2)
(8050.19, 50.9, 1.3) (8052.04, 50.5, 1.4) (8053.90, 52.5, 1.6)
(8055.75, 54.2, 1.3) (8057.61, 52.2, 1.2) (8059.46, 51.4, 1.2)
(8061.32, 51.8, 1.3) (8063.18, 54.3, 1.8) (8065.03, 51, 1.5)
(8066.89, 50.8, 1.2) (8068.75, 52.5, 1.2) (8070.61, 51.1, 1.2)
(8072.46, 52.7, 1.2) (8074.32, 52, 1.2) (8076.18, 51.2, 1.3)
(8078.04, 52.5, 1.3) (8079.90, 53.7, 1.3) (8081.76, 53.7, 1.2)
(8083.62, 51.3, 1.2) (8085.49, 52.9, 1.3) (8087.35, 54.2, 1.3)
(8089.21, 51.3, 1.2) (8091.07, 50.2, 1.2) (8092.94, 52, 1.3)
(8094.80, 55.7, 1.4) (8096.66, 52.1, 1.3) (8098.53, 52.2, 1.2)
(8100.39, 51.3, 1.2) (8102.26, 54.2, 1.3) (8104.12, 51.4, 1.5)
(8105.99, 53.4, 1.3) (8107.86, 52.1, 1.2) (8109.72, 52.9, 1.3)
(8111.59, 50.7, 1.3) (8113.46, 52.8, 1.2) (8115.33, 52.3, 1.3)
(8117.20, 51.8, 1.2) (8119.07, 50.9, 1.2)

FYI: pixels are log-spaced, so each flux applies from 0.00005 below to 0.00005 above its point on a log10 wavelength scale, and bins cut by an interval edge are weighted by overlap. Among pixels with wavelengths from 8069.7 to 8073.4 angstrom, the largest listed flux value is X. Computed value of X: 52.7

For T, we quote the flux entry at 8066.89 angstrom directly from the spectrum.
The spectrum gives 50.8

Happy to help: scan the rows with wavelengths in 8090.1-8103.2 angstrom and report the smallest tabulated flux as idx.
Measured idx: 50.2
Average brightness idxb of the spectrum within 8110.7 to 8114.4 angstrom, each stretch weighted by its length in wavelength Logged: 51.7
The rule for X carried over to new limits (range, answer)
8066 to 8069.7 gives 52.5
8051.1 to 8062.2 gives 54.2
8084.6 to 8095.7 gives 55.7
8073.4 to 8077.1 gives 52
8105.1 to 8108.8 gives 53.4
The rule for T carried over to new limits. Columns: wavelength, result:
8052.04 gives 50.5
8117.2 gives 51.8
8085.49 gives 52.9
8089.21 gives 51.3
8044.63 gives 52.2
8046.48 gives 51.5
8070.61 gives 51.1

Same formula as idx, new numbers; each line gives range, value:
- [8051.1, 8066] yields 50.5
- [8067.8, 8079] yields 51.1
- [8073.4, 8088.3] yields 51.2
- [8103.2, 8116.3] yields 50.7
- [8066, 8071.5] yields 50.8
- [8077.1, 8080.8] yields 52.5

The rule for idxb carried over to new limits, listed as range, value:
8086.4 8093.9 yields 52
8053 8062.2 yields 52.4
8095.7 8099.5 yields 52.2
